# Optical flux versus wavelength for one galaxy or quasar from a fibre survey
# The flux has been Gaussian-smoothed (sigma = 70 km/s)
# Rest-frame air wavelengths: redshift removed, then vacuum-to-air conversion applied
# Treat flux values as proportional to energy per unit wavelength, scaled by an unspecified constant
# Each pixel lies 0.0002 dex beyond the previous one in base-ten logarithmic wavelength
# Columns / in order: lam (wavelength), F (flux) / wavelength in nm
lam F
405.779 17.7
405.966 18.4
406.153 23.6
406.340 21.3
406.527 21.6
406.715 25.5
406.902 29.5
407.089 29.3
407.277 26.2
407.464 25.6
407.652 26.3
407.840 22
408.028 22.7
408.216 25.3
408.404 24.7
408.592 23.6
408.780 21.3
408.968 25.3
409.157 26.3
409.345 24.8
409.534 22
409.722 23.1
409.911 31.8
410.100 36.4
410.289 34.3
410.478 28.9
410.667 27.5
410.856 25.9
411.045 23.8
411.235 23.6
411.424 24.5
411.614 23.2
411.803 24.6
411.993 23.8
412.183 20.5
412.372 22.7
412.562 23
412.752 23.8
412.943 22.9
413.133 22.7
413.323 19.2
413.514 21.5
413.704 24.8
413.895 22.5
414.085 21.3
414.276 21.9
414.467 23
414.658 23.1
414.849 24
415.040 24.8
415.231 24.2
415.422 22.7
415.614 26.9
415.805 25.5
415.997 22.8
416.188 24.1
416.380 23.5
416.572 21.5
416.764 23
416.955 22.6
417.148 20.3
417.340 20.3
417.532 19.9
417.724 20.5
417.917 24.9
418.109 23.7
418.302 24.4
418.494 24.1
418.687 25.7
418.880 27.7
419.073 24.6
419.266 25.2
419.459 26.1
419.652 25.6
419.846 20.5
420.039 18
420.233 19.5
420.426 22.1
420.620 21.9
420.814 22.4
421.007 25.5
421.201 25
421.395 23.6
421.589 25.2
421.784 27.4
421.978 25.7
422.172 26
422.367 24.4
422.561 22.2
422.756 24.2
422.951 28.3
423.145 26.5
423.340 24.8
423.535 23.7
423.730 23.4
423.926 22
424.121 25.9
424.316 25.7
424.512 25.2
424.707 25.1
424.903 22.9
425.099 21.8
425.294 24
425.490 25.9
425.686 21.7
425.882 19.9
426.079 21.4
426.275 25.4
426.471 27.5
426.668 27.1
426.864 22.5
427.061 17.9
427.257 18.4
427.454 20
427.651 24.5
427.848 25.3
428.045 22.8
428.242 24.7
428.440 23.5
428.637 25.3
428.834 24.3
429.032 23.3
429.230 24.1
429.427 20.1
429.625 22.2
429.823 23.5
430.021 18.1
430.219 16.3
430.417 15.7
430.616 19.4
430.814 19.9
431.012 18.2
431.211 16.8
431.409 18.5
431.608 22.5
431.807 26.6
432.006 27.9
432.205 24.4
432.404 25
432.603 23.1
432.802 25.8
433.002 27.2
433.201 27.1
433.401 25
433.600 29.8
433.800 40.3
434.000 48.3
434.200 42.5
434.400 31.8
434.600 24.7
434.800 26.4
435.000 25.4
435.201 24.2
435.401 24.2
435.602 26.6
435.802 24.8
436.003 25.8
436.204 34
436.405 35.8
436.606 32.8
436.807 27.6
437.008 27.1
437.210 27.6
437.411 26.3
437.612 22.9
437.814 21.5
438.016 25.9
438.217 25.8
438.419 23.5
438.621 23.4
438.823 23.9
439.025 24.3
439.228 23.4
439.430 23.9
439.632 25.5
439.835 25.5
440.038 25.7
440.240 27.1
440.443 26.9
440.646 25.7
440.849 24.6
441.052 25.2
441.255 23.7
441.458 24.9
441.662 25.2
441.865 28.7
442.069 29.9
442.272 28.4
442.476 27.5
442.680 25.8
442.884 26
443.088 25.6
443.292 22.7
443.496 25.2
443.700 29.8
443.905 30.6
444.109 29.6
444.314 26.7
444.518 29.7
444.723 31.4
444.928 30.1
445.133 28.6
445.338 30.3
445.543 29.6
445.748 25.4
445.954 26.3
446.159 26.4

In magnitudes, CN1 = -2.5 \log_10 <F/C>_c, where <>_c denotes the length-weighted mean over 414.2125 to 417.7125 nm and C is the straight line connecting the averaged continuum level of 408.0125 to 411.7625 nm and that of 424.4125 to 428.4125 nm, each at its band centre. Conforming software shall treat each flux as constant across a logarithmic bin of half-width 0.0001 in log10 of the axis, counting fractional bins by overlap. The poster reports 0.09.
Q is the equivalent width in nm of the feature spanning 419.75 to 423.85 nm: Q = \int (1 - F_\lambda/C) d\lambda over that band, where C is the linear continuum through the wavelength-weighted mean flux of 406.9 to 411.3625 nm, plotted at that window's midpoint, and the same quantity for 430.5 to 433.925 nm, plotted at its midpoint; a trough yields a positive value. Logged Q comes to 0.25 nm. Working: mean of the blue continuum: 26.2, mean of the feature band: 23.8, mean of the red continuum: 24.7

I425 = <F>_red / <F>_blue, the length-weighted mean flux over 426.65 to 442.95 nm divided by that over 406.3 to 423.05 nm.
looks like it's 1.05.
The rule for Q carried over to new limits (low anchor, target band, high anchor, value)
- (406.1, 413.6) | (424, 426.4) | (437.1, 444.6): 0.153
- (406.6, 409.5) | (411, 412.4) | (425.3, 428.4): 0.078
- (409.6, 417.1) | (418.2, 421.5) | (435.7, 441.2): 0.152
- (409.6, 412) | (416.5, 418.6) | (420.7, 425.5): 0.279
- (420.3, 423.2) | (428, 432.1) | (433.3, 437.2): 0.950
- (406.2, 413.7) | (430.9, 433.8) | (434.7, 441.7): 0.116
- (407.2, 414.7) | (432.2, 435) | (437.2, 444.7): -0.495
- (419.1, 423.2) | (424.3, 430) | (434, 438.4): 0.550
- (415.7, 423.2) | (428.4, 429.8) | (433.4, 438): 0.197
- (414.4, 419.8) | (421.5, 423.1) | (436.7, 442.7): -0.087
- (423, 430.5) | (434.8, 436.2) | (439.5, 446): -0.034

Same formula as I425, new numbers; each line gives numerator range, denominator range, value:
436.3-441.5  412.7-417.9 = 1.13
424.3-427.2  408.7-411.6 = 0.88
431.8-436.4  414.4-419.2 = 1.23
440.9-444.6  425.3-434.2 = 1.12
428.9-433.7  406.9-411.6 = 0.86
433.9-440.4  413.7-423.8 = 1.16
